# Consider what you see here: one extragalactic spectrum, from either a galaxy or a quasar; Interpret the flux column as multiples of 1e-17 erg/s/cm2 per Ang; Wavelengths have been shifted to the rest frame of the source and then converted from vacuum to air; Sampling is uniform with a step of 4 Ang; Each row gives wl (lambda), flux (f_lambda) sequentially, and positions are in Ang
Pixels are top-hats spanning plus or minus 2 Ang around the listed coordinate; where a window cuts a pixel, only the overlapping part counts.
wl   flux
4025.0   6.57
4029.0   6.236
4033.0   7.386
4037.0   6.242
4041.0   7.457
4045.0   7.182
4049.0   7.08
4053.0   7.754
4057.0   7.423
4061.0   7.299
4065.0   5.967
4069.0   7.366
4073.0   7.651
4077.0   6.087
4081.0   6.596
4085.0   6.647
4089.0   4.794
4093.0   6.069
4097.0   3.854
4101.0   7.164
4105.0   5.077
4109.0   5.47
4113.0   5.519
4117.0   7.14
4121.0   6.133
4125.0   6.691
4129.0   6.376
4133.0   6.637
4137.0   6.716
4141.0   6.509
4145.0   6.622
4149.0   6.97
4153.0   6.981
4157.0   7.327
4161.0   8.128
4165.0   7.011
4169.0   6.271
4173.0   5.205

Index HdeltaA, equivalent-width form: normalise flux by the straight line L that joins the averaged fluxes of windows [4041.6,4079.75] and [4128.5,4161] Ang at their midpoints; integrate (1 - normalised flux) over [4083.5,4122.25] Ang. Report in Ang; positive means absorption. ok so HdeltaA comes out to 6.7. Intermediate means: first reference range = 7.09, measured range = 5.77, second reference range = 6.87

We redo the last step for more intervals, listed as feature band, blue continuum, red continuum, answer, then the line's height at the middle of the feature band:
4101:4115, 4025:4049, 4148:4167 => 2.98 Ang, 7.13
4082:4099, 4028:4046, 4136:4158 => 3.62 Ang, 6.88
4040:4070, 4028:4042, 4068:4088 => -1.72 Ang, 6.79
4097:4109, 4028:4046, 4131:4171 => 2.23 Ang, 6.92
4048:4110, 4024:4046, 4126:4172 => 3.99 Ang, 6.84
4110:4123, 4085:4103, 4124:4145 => -0.12 Ang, 6.15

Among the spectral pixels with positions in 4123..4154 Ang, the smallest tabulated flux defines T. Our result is 6.376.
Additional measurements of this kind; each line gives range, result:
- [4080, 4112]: 3.854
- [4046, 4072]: 5.967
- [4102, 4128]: 5.077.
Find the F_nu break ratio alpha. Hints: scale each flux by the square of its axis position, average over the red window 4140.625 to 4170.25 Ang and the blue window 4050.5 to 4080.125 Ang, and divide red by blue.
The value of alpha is 1.04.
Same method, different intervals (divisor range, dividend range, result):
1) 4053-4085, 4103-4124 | 0.87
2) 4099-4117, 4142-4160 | 1.20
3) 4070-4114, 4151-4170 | 1.25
